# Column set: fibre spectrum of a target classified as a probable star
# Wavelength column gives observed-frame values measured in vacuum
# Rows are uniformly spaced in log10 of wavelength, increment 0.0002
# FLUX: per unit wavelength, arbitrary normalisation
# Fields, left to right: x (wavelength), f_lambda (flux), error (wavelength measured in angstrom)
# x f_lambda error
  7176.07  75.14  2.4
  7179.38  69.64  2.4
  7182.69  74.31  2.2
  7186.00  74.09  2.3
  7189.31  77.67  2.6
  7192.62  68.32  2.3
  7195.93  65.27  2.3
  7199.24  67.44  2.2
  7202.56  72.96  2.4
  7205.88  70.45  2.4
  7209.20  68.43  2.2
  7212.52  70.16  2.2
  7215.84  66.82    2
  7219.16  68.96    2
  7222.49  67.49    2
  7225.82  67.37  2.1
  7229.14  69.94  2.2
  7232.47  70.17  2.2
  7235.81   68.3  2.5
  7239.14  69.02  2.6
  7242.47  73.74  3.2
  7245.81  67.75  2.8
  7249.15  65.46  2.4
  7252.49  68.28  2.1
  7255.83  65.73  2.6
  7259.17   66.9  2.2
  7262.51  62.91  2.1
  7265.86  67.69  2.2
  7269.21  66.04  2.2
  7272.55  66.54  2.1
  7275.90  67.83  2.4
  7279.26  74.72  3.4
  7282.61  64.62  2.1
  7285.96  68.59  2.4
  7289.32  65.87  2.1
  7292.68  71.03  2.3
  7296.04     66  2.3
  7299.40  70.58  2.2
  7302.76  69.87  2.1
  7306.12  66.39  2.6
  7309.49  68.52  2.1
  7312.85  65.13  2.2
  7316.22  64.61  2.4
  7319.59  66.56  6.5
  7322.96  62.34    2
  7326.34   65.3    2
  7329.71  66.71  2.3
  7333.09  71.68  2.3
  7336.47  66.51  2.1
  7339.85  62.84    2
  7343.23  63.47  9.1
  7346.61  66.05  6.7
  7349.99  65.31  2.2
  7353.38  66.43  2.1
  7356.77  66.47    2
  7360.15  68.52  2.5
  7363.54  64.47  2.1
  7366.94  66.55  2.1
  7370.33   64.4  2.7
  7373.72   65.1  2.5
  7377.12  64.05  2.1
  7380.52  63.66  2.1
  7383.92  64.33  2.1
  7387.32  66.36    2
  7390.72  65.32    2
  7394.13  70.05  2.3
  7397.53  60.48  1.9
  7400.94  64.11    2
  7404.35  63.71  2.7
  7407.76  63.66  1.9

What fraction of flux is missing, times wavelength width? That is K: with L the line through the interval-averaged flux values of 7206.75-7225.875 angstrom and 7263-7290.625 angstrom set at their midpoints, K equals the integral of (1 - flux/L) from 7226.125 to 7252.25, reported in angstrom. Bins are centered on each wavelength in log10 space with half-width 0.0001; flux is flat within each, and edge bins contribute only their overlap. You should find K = -0.4 angstrom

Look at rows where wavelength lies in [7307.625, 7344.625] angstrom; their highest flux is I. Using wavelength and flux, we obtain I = 71.68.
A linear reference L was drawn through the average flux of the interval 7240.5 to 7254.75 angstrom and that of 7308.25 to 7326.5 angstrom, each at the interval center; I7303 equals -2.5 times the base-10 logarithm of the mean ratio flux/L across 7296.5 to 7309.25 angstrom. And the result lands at -0.04 mag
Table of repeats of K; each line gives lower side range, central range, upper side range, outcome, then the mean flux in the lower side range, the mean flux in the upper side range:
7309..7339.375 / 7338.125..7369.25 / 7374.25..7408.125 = 0.0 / 66.1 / 64.6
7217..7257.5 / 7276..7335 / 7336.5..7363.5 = -0.7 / 68.5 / 65.6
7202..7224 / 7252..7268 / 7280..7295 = 0.5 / 69.2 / 67.9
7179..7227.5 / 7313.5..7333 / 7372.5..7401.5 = 0.3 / 70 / 64.8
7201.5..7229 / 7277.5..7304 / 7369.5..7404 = -0.7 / 69.1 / 64.8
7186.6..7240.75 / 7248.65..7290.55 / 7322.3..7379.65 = 0.5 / 69.4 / 65.7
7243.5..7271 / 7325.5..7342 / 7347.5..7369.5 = -0.1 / 66.5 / 66.2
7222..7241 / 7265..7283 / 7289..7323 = -0.1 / 68.9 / 67.3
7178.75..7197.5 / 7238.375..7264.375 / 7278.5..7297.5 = 0.8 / 71.7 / 68.2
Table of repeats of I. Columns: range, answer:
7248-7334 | 74.72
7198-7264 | 73.74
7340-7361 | 68.52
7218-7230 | 69.94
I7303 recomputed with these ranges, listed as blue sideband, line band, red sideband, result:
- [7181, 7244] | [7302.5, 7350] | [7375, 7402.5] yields 0.01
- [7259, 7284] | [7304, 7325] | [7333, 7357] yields 0.01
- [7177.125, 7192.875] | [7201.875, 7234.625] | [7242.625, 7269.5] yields 0.02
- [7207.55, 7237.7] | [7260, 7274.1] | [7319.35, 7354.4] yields 0.03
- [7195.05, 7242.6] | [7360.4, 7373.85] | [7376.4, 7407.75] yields 0.00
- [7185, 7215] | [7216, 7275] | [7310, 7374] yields 0.02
